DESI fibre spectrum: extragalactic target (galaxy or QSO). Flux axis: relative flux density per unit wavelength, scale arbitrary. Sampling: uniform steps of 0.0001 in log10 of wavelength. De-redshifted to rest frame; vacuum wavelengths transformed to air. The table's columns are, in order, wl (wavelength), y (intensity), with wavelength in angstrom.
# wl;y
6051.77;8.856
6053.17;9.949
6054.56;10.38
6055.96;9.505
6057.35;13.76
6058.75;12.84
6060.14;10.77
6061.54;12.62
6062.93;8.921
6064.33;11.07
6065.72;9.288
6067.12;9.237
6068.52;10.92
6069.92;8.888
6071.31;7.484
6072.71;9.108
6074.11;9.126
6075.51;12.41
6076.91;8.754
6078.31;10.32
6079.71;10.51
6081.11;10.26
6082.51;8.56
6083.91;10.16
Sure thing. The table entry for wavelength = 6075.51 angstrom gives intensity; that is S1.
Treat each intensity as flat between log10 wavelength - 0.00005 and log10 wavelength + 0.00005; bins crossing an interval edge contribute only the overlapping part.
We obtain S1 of 12.41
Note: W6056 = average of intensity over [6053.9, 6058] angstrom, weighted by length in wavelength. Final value 11.2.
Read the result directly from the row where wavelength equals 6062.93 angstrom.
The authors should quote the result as 8.921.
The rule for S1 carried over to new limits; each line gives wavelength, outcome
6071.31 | 7.484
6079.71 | 10.51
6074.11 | 9.126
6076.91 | 8.754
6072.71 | 9.108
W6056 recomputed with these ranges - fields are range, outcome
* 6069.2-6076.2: 9.4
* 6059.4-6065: 10.9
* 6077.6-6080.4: 10.4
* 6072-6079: 9.93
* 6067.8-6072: 9.11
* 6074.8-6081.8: 10.4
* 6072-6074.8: 9.1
